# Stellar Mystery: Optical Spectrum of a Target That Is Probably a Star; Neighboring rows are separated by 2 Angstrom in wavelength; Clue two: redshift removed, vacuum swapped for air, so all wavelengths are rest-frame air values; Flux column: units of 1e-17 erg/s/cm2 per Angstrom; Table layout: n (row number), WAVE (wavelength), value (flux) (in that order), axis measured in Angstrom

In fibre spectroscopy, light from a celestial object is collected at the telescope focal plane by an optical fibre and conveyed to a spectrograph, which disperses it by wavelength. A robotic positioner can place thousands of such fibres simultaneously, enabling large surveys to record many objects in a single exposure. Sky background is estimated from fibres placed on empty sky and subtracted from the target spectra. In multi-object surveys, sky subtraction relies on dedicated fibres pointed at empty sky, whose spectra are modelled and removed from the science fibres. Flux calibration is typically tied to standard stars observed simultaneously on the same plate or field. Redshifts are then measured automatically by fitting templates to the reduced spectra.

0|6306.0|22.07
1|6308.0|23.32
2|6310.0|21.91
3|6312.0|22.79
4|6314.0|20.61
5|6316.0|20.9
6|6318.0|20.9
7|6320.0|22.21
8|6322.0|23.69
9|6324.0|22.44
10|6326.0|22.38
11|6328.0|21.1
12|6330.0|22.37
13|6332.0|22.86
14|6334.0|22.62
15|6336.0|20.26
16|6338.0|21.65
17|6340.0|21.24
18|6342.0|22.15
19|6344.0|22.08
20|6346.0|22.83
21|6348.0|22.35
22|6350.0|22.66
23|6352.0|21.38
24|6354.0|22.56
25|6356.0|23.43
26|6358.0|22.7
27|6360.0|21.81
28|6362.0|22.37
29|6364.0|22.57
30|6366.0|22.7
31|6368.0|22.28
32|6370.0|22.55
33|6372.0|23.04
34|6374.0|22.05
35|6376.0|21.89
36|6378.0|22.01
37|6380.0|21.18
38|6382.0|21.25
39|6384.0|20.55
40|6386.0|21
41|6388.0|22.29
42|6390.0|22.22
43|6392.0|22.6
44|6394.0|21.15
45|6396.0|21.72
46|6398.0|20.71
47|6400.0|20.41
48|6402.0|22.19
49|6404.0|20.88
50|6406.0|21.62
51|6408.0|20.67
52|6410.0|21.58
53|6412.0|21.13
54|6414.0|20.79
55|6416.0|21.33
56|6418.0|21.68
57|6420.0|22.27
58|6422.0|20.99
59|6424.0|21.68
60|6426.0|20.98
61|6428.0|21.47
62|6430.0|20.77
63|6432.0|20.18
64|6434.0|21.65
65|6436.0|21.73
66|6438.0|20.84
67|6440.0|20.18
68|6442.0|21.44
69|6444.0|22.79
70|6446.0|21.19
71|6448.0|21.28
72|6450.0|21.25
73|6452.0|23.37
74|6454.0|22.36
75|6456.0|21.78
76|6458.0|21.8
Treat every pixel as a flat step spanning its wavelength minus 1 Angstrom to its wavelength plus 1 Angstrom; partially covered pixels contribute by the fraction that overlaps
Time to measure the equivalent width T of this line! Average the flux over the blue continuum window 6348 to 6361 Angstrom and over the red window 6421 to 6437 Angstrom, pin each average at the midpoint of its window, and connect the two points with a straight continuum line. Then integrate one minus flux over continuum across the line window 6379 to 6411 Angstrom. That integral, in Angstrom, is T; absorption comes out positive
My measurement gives 0.5 Angstrom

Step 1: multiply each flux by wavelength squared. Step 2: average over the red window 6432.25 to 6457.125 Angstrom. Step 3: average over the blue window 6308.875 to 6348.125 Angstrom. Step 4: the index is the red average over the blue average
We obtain 1.02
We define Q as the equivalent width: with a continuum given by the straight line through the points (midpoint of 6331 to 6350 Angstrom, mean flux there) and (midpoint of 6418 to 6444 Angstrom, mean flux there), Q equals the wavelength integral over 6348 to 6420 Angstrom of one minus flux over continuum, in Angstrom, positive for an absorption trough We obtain -0.5 Angstrom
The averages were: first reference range 22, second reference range 21.3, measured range 21.8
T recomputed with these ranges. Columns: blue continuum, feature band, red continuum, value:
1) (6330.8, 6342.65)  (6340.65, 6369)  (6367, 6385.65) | -0.77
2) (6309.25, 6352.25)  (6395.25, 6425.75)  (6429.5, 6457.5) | 0.49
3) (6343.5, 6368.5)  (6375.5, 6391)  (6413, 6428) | 0.33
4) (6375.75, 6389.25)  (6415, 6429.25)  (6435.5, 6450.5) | -0.07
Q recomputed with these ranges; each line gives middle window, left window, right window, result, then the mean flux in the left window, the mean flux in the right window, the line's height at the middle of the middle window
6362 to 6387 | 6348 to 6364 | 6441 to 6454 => 0.4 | 22.4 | 21.9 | 22.3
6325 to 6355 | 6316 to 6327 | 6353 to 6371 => 0.4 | 22.2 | 22.6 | 22.4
